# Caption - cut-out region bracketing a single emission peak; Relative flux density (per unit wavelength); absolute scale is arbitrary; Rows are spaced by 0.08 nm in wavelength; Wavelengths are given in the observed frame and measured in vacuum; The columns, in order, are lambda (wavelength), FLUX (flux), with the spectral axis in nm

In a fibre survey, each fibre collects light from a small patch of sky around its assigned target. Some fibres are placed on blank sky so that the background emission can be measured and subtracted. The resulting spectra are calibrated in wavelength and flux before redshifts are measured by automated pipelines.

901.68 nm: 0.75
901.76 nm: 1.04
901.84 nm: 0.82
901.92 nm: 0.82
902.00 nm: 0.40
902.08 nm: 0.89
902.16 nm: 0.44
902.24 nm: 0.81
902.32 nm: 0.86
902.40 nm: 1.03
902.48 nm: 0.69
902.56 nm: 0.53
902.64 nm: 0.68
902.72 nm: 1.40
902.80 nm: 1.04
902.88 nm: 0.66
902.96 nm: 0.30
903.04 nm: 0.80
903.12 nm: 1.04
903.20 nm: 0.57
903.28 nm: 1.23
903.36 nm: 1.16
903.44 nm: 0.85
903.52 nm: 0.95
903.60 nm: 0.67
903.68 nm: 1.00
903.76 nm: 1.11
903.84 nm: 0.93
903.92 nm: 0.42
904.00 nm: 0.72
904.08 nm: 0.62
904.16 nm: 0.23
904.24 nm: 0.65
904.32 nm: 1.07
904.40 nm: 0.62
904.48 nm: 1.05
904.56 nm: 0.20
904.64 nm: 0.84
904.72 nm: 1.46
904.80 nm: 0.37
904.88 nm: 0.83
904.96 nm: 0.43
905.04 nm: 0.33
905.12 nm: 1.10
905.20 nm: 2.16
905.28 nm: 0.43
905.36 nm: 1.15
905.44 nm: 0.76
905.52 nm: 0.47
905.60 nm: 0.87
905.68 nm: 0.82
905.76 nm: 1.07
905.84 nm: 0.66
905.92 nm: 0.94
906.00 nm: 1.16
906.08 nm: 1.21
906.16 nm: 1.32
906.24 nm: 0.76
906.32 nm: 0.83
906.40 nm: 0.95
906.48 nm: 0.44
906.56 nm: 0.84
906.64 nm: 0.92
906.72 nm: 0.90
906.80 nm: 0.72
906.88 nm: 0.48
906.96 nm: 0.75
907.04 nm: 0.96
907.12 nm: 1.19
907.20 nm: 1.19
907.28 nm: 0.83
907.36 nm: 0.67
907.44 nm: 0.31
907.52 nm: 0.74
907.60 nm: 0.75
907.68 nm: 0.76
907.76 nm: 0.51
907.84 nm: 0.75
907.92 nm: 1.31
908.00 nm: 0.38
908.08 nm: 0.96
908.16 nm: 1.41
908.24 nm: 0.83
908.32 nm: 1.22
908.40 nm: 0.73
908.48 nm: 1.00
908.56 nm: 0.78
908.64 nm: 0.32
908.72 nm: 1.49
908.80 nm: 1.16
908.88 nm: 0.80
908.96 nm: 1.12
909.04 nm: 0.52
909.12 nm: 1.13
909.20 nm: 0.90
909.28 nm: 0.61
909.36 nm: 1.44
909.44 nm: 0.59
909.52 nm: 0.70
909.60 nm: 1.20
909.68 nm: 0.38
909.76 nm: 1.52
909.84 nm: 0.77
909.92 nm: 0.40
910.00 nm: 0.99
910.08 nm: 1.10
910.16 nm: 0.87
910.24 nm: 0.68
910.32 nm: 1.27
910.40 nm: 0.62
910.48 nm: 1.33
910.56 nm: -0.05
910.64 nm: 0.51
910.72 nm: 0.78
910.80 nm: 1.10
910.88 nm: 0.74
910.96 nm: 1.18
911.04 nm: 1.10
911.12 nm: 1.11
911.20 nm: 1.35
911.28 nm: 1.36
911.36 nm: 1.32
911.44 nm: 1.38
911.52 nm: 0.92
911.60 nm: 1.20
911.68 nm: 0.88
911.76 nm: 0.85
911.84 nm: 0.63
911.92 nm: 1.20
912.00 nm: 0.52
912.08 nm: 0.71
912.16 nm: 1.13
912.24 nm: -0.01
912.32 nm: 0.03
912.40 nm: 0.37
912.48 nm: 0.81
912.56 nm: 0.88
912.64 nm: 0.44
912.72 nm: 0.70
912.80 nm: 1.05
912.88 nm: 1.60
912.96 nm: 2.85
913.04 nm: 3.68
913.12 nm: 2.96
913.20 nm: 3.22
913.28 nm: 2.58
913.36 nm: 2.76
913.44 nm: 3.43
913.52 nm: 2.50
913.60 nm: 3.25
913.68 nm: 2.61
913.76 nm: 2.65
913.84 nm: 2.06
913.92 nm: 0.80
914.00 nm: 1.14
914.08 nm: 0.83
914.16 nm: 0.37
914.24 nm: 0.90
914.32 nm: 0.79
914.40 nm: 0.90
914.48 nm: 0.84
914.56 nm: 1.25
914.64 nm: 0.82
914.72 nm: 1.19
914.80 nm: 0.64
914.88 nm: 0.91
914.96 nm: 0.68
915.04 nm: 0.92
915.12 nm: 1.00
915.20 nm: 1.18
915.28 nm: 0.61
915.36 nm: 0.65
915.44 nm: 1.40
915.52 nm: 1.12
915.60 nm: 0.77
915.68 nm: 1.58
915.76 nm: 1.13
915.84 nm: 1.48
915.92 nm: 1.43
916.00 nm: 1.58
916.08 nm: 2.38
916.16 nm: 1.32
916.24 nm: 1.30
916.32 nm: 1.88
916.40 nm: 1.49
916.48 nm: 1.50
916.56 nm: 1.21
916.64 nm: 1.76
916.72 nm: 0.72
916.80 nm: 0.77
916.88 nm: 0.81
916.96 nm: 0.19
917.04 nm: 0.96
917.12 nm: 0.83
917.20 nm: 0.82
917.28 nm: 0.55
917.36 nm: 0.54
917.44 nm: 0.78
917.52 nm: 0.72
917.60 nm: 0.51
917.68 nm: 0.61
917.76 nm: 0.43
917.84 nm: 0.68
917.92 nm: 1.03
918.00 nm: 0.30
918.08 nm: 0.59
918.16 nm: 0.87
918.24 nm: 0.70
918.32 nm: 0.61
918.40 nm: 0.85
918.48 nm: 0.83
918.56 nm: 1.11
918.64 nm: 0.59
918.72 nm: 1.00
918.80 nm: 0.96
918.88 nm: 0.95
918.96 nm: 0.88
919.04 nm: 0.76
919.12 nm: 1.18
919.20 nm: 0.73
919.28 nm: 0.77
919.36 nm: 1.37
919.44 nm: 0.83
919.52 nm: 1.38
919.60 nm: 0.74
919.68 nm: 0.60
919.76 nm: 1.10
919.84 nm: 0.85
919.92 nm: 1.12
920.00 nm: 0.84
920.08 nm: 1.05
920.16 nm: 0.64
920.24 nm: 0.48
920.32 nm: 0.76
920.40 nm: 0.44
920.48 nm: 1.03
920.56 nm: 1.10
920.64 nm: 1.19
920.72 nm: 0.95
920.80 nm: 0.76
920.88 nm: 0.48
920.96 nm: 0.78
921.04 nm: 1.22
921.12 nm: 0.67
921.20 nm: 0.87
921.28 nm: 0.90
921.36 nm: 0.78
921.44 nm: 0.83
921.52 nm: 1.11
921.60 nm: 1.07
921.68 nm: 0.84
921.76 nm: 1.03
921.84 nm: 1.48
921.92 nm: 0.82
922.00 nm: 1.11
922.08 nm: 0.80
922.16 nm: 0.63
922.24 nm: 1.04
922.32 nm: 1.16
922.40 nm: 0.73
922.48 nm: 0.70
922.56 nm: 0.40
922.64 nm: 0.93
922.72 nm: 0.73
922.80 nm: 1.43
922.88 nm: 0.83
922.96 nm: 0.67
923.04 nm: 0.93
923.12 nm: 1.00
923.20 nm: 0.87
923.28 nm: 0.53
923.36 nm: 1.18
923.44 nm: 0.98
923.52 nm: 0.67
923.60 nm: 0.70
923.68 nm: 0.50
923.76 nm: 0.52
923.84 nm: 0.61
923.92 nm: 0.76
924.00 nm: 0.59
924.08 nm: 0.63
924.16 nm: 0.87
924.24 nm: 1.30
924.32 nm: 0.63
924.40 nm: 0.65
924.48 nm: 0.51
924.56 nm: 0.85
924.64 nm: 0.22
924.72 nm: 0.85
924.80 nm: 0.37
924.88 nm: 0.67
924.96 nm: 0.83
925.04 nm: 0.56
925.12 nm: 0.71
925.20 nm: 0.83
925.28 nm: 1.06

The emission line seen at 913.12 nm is H-alpha 6563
